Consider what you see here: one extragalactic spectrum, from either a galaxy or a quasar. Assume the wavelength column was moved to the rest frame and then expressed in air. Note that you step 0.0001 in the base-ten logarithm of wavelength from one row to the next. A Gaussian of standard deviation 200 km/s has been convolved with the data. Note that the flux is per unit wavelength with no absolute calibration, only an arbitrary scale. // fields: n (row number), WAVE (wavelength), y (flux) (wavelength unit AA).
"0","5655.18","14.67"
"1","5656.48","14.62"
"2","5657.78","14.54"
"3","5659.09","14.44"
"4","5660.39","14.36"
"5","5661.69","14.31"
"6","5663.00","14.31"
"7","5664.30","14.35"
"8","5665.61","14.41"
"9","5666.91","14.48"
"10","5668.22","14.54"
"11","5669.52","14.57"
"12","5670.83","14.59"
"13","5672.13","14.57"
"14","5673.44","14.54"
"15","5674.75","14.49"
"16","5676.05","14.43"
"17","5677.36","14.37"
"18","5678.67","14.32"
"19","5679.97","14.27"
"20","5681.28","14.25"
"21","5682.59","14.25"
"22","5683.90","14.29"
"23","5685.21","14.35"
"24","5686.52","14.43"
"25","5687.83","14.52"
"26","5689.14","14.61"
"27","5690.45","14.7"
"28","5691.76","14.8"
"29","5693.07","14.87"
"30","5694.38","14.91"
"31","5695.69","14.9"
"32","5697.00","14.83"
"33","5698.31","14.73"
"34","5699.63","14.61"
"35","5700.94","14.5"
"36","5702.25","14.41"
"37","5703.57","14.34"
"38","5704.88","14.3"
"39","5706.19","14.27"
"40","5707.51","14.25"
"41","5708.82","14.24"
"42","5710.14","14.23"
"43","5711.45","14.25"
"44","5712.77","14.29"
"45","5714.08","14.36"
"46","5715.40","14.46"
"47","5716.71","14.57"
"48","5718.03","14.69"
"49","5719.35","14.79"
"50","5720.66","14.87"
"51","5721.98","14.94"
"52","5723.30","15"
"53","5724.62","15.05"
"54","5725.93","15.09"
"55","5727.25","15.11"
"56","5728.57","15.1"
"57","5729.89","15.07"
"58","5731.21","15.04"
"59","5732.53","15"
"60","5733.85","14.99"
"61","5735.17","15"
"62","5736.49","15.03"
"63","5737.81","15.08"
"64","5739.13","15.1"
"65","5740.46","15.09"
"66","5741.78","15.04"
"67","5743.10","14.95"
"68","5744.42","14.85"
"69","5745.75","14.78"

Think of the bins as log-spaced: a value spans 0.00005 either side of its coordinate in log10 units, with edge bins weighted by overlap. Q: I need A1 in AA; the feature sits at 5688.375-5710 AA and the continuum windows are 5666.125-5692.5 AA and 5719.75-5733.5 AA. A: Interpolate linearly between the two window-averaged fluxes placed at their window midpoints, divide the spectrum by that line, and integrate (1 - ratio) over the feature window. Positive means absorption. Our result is 0.2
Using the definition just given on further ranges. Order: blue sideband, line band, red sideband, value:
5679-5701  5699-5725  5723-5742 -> 0.5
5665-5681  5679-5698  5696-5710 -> -0.1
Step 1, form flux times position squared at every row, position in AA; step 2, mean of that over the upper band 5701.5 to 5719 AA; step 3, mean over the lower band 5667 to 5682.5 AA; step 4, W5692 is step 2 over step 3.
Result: 1.01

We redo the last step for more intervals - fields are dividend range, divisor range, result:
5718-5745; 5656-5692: 1.06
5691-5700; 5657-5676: 1.03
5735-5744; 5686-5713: 1.05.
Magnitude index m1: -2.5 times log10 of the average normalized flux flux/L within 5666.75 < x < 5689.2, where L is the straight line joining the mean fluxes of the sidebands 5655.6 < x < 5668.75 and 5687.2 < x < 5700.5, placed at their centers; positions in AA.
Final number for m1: 0.01 mag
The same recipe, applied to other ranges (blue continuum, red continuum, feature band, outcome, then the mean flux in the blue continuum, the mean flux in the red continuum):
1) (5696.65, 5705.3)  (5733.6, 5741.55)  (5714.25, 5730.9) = -0.004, 14.5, 15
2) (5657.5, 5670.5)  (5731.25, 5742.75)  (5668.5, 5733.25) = 0.010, 14.4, 15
